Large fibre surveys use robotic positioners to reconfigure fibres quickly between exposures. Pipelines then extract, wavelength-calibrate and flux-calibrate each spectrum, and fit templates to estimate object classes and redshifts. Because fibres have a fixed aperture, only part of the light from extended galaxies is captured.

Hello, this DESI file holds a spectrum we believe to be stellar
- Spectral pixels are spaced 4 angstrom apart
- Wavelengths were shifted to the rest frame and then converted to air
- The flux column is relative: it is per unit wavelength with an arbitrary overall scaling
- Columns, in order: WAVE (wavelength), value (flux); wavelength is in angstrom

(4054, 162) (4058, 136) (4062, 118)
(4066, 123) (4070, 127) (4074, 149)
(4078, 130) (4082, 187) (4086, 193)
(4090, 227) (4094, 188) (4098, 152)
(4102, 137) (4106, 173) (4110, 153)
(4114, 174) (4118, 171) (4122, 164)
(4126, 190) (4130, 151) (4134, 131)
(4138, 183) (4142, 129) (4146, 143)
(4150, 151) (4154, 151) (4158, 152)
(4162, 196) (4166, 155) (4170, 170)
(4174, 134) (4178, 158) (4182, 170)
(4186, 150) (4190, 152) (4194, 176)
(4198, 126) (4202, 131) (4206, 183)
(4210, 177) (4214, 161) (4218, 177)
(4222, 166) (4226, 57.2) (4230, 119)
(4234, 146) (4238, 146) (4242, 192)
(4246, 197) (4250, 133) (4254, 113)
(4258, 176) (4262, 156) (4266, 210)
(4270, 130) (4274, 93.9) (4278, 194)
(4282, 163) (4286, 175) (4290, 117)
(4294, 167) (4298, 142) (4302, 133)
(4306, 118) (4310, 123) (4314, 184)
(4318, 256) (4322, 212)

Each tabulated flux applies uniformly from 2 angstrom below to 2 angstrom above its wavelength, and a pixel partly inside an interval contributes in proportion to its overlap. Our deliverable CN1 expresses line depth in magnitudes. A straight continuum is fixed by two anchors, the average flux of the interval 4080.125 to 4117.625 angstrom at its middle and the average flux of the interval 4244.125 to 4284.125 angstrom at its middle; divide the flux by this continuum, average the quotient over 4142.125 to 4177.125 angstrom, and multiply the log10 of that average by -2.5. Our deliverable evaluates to 0.09 mag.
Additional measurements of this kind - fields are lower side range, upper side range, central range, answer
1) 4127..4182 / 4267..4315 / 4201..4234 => 0.030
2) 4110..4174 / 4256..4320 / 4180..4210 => 0.017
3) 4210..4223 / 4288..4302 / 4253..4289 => -0.053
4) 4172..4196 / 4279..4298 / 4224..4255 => 0.130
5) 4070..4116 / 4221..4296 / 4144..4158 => 0.087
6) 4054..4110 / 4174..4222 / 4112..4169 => -0.015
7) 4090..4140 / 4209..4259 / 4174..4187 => 0.008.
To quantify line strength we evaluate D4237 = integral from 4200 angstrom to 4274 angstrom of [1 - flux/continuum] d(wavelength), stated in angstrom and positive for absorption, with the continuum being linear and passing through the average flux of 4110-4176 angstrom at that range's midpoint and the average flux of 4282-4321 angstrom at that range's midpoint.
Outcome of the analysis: 3.1 angstrom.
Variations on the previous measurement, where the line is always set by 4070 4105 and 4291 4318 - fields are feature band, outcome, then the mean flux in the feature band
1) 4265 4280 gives 0.1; 153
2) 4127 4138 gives 0.8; 153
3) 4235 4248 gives -1.6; 176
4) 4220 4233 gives 3.4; 117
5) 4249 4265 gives 0.6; 149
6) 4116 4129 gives -0.6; 173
